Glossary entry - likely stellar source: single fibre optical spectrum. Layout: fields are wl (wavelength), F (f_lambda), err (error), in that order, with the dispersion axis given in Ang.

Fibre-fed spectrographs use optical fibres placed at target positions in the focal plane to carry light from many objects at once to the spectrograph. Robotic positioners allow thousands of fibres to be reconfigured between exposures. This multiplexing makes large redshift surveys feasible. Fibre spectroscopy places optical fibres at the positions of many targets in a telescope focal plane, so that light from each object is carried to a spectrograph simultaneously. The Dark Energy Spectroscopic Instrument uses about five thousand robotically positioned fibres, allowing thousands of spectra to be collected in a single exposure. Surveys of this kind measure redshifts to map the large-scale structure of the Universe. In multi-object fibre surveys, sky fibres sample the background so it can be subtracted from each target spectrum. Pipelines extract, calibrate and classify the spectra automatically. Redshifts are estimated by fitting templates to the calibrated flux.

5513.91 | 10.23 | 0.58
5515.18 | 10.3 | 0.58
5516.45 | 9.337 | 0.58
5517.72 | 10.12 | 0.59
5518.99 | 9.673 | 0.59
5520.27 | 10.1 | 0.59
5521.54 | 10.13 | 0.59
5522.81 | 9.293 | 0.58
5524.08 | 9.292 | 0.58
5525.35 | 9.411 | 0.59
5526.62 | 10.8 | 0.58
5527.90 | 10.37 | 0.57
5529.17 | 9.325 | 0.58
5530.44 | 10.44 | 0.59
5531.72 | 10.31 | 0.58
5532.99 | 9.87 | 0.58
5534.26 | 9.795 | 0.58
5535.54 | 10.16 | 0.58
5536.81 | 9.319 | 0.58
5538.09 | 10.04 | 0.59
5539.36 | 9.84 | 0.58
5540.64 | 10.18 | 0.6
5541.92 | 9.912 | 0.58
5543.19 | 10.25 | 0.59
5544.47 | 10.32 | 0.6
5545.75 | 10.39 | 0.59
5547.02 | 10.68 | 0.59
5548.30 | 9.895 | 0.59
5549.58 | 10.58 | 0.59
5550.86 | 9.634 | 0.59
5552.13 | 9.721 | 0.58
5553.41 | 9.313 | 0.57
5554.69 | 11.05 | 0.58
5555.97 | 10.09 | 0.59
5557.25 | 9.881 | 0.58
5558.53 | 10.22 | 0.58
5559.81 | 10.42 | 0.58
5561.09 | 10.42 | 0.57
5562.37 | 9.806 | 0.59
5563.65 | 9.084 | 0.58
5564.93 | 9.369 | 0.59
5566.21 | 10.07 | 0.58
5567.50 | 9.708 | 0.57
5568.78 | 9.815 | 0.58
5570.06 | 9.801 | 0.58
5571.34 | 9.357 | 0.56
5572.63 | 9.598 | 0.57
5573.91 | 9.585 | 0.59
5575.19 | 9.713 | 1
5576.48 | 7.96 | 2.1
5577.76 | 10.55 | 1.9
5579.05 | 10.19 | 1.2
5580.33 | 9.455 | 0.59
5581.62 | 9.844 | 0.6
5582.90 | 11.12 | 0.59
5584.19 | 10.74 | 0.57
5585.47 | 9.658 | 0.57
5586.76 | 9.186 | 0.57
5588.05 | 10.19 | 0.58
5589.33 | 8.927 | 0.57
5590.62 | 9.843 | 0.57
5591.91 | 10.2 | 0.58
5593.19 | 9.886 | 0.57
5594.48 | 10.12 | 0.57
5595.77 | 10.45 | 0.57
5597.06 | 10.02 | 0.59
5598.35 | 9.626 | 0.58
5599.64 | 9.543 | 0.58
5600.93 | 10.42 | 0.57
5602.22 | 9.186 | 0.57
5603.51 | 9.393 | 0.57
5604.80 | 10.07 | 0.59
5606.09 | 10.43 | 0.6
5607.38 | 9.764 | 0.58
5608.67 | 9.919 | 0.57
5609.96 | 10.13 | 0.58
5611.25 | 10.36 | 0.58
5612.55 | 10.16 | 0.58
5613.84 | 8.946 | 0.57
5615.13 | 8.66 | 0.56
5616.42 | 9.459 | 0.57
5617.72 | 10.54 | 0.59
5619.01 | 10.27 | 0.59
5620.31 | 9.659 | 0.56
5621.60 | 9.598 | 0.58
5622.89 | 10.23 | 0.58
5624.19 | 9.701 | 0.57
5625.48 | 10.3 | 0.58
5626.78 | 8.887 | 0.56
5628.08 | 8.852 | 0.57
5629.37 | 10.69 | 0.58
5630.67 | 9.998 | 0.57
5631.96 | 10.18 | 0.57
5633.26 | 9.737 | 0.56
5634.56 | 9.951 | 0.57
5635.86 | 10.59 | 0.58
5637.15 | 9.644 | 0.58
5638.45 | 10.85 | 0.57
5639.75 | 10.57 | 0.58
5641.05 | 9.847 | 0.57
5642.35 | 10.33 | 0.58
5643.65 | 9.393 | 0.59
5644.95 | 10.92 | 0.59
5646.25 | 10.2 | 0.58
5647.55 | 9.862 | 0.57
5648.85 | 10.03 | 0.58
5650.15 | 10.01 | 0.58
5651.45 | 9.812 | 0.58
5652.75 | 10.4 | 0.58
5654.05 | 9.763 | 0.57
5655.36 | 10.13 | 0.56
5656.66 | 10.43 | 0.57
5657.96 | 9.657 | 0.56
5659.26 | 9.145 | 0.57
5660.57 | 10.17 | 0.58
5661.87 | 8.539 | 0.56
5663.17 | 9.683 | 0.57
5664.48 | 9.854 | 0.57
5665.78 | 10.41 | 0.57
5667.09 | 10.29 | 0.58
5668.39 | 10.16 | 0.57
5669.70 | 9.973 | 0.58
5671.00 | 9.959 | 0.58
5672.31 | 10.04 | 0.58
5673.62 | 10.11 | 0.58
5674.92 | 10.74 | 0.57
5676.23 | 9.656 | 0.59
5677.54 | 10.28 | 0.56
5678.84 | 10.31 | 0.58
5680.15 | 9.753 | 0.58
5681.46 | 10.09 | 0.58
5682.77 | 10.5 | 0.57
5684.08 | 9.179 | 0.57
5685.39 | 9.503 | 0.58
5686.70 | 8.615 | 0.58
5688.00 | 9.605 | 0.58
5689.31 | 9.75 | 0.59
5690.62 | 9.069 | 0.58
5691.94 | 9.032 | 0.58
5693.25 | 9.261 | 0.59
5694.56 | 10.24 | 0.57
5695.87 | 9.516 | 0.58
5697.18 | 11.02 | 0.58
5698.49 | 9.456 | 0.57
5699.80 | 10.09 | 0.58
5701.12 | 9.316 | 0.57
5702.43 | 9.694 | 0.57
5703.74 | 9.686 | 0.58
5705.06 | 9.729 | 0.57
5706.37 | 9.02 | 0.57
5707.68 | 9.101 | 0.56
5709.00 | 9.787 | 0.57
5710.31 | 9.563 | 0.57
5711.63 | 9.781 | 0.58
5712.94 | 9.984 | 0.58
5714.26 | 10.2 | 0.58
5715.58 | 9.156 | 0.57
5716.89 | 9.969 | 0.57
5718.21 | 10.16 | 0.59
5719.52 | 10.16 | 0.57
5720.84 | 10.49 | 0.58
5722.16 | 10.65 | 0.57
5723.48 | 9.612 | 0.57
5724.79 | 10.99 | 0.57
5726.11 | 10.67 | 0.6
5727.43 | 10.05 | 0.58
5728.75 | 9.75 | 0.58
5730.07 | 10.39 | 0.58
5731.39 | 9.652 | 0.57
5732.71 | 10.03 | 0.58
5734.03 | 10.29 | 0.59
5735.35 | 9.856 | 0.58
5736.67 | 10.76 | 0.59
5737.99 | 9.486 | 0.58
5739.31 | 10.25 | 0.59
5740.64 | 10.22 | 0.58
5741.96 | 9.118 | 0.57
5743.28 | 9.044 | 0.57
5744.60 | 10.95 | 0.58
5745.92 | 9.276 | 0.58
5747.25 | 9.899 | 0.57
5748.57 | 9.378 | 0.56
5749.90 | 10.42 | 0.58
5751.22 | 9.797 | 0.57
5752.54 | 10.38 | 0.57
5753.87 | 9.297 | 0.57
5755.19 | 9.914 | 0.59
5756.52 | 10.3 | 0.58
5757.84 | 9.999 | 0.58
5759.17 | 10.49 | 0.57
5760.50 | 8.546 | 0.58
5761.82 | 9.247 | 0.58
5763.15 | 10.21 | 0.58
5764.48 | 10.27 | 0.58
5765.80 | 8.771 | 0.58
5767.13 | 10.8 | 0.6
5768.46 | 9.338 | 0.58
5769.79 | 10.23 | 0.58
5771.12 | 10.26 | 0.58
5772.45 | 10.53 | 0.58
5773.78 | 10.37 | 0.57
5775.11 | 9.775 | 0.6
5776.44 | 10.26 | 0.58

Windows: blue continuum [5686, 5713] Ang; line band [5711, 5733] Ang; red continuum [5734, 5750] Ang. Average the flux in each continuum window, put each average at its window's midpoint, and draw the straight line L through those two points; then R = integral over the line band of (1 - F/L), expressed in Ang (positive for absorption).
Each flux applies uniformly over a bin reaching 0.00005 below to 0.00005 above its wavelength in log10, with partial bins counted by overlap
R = -0.8 Ang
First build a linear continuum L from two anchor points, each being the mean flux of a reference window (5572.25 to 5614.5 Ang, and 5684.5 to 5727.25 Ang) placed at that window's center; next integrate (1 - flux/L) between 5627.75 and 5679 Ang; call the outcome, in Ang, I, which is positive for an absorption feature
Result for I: -1.1 Ang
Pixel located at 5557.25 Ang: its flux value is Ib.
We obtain 9.881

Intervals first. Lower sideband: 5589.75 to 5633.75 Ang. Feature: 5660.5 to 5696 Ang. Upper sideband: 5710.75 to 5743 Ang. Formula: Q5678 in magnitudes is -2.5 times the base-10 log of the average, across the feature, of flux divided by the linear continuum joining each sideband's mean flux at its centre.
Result 0.02 mag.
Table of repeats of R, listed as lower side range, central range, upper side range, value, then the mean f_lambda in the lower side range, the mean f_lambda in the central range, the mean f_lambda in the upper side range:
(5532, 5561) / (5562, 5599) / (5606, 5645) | 0.84 Ang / 10.1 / 9.79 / 9.93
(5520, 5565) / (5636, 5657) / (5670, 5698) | -0.58 Ang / 10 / 10.1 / 9.82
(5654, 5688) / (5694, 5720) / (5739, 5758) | 0.26 Ang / 9.88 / 9.78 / 9.87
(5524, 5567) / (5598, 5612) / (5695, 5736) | 0.12 Ang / 10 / 9.9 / 9.93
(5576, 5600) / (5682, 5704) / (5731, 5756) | 0.61 Ang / 9.89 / 9.62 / 9.9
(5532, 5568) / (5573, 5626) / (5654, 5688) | 0.54 Ang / 10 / 9.85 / 9.88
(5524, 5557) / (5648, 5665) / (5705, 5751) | 0.28 Ang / 10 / 9.82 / 9.94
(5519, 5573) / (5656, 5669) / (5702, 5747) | 0.13 Ang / 9.95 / 9.84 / 9.93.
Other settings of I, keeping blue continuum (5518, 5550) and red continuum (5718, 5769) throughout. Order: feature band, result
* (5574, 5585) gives 0.09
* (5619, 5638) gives 0.21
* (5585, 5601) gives 0.27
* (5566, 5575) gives 0.28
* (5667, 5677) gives -0.12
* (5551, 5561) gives -0.09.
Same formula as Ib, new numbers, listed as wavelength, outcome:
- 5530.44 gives 10.44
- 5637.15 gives 9.644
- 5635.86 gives 10.59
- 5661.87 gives 8.539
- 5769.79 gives 10.23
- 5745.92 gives 9.276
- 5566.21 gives 10.07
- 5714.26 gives 10.2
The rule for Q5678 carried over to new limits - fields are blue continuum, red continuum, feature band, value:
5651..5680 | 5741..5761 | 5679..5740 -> 0.004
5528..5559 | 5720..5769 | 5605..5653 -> 0.005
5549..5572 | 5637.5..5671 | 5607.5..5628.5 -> 0.026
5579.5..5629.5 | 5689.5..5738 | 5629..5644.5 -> -0.031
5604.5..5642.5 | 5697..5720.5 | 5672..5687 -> -0.011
